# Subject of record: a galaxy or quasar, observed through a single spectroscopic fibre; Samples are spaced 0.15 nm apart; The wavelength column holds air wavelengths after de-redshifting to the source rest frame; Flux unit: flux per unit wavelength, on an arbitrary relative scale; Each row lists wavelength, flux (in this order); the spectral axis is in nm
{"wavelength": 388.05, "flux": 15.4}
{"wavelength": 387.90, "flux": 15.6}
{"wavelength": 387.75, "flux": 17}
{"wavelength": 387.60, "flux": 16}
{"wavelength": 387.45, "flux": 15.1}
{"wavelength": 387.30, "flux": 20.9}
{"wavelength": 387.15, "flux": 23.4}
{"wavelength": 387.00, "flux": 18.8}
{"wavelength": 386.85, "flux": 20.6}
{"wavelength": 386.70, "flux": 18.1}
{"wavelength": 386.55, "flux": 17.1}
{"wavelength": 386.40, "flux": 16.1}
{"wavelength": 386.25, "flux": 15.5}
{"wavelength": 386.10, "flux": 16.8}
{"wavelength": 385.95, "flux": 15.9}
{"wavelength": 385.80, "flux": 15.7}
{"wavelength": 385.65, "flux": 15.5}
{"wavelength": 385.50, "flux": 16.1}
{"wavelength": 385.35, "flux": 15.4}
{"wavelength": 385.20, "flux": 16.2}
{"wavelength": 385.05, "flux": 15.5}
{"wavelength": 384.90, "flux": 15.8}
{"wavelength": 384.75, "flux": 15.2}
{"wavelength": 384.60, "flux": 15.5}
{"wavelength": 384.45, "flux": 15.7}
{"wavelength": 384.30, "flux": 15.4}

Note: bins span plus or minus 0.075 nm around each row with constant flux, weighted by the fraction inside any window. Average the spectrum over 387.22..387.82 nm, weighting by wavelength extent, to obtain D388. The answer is 17.3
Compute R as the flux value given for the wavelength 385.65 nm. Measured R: 15.5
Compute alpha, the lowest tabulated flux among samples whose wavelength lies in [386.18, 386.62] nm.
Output 15.5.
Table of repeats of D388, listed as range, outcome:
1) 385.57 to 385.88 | 15.6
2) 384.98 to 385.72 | 15.7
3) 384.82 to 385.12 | 15.6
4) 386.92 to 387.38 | 21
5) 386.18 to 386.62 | 16.2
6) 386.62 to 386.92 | 19.3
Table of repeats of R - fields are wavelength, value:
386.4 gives 16.1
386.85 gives 20.6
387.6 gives 16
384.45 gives 15.7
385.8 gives 15.7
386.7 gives 18.1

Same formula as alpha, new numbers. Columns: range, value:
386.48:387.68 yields 15.1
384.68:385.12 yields 15.2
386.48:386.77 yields 17.1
